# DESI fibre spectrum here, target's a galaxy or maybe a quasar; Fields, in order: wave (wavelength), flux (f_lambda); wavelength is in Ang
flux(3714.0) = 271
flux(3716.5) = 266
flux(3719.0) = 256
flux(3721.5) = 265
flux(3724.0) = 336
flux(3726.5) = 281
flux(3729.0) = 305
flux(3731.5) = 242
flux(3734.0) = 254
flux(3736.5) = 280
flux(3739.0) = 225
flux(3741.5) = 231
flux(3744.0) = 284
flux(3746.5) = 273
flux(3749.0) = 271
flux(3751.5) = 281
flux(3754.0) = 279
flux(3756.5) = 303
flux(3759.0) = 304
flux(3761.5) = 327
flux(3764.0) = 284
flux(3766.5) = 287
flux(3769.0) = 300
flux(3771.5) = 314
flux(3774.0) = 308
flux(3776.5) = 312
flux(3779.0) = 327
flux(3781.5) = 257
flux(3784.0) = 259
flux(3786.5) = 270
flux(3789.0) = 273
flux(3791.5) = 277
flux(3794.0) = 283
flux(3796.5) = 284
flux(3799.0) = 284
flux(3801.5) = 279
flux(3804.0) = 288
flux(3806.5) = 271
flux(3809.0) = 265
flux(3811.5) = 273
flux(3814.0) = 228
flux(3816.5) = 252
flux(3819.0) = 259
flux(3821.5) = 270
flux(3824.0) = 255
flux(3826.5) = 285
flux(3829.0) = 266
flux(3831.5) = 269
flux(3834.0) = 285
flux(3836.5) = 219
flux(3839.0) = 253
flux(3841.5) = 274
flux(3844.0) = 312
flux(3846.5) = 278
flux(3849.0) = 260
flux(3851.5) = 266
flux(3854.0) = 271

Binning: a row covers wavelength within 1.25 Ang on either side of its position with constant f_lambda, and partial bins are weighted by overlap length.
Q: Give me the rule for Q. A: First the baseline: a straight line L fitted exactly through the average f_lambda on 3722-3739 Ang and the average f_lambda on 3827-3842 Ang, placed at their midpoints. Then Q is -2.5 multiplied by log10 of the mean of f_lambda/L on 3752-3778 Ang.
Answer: -0.110 mag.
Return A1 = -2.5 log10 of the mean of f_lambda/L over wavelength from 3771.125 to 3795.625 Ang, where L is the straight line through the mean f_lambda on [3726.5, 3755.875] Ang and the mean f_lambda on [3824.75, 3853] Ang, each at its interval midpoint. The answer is -0.073 mag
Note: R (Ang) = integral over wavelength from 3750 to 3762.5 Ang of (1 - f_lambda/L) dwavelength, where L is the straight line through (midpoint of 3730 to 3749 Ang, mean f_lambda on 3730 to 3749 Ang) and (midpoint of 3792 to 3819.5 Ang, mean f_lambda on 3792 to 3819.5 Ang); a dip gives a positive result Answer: -1.8 Ang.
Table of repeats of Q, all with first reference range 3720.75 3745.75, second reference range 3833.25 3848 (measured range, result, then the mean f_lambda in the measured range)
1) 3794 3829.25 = 0.003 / 269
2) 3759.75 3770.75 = -0.115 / 300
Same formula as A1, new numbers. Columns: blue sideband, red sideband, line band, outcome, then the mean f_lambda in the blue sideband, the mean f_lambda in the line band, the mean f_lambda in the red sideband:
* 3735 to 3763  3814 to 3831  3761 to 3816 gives -0.05 mag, 278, 283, 262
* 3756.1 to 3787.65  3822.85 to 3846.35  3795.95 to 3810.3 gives 0.02 mag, 296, 278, 269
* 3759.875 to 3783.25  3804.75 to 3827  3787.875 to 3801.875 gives 0.00 mag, 301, 280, 262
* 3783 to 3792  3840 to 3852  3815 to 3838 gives 0.05 mag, 269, 262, 278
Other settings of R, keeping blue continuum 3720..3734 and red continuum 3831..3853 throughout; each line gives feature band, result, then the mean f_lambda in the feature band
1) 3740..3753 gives 0.6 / 267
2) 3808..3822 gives 0.8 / 257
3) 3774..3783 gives -0.7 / 299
